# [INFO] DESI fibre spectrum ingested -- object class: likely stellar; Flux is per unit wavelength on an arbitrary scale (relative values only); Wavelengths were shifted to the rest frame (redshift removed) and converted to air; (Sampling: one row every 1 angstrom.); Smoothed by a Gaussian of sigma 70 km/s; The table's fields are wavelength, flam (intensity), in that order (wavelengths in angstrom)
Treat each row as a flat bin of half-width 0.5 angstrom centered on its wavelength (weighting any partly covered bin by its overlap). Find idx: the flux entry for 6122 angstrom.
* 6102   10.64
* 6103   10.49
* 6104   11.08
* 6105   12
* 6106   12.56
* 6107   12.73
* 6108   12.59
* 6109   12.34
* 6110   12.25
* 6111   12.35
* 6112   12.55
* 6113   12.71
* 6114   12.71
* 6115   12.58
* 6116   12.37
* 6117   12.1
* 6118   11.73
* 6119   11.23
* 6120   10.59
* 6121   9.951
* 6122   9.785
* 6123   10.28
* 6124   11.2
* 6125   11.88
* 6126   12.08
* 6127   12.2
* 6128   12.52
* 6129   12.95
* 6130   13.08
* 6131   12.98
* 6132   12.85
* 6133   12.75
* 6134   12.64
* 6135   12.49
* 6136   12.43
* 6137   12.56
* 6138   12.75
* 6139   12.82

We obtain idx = 9.785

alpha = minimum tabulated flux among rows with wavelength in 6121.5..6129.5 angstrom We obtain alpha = 9.785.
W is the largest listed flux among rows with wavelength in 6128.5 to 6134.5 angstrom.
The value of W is 13.08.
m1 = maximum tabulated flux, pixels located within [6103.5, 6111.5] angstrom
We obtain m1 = 12.73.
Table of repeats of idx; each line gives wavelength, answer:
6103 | 10.49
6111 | 12.35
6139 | 12.82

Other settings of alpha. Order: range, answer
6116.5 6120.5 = 10.59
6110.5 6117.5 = 12.1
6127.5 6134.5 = 12.52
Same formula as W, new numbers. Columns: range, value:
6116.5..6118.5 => 12.1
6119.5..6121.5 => 10.59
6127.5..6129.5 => 12.95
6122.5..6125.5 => 11.88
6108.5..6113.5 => 12.71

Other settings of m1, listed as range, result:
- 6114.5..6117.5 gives 12.58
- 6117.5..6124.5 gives 11.73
